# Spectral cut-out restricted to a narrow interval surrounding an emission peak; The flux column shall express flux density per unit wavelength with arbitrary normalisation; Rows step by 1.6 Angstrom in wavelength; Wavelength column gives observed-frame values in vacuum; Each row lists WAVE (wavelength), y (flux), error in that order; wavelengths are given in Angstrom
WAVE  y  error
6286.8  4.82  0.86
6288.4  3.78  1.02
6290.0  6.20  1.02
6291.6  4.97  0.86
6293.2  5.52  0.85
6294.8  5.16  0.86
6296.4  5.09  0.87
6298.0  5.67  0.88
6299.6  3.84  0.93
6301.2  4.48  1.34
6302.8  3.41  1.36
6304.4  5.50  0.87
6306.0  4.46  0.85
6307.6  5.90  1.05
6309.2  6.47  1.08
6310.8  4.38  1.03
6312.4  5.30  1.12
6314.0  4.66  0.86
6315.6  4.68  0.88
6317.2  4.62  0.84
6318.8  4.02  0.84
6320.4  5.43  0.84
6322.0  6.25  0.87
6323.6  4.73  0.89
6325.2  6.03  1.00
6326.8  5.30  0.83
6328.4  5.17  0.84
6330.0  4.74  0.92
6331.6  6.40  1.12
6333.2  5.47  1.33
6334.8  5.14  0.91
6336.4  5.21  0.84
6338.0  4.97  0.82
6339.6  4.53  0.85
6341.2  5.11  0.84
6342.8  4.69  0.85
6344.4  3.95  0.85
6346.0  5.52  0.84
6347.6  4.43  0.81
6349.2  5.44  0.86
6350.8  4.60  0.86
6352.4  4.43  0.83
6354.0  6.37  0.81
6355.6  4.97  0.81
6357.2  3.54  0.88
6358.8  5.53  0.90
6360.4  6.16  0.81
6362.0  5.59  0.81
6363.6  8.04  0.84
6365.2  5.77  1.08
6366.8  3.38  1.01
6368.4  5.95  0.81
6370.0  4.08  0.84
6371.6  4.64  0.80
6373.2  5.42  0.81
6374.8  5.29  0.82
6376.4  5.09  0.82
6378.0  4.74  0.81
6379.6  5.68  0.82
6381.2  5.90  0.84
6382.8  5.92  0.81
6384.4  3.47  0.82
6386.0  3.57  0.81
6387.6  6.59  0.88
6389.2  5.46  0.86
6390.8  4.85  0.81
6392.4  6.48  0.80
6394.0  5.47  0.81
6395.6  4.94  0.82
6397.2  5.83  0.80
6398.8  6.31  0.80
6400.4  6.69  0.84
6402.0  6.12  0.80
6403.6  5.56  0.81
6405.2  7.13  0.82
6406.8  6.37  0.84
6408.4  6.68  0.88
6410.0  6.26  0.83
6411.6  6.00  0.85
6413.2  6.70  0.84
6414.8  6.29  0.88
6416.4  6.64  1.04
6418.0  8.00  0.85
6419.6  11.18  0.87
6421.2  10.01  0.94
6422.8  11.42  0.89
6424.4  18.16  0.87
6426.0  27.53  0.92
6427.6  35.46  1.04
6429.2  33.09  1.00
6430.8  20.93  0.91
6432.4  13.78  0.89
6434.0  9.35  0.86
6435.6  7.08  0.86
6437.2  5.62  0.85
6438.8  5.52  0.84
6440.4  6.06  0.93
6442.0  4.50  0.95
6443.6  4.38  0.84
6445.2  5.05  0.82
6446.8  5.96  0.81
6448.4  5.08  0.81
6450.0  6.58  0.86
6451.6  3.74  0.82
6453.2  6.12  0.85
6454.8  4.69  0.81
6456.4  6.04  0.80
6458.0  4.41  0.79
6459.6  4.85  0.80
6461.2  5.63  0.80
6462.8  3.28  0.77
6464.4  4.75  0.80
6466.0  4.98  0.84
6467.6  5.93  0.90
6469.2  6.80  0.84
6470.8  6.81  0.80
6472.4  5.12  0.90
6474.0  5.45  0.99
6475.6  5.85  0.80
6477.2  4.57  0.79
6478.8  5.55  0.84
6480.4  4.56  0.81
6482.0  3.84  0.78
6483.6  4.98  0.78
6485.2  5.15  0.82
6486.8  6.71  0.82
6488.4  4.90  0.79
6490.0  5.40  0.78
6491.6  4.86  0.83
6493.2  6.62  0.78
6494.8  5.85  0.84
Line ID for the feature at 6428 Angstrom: H-beta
